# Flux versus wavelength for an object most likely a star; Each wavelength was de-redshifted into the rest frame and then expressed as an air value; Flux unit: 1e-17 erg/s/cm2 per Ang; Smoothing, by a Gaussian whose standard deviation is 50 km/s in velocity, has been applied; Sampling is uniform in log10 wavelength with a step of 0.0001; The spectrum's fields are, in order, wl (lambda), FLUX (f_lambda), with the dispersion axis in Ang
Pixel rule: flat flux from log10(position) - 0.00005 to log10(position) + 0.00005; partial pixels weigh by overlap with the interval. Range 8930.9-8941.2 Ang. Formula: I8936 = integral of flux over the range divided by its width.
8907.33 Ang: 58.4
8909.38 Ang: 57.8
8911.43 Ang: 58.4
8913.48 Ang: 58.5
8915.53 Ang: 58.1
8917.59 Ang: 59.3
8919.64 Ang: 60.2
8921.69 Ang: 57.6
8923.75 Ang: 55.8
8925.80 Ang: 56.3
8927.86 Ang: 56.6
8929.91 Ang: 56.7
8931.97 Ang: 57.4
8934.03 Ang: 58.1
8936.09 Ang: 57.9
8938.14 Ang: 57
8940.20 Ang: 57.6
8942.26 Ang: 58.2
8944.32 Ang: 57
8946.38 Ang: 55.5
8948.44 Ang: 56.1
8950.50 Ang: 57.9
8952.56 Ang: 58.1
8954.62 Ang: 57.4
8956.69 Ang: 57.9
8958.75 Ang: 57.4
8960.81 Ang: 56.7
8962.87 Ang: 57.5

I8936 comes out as 57.6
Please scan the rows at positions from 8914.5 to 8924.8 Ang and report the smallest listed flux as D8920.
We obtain 55.8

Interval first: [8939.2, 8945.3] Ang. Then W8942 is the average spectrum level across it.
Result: 57.6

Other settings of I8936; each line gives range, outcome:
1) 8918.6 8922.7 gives 59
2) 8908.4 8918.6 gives 58.4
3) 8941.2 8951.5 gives 56.9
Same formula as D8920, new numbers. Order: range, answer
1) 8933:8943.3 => 57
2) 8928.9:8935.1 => 56.7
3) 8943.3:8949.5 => 55.5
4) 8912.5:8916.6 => 58.1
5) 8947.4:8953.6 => 56.1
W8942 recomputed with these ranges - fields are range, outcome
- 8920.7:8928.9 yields 56.6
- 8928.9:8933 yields 57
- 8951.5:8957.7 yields 57.8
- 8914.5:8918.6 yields 58.6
